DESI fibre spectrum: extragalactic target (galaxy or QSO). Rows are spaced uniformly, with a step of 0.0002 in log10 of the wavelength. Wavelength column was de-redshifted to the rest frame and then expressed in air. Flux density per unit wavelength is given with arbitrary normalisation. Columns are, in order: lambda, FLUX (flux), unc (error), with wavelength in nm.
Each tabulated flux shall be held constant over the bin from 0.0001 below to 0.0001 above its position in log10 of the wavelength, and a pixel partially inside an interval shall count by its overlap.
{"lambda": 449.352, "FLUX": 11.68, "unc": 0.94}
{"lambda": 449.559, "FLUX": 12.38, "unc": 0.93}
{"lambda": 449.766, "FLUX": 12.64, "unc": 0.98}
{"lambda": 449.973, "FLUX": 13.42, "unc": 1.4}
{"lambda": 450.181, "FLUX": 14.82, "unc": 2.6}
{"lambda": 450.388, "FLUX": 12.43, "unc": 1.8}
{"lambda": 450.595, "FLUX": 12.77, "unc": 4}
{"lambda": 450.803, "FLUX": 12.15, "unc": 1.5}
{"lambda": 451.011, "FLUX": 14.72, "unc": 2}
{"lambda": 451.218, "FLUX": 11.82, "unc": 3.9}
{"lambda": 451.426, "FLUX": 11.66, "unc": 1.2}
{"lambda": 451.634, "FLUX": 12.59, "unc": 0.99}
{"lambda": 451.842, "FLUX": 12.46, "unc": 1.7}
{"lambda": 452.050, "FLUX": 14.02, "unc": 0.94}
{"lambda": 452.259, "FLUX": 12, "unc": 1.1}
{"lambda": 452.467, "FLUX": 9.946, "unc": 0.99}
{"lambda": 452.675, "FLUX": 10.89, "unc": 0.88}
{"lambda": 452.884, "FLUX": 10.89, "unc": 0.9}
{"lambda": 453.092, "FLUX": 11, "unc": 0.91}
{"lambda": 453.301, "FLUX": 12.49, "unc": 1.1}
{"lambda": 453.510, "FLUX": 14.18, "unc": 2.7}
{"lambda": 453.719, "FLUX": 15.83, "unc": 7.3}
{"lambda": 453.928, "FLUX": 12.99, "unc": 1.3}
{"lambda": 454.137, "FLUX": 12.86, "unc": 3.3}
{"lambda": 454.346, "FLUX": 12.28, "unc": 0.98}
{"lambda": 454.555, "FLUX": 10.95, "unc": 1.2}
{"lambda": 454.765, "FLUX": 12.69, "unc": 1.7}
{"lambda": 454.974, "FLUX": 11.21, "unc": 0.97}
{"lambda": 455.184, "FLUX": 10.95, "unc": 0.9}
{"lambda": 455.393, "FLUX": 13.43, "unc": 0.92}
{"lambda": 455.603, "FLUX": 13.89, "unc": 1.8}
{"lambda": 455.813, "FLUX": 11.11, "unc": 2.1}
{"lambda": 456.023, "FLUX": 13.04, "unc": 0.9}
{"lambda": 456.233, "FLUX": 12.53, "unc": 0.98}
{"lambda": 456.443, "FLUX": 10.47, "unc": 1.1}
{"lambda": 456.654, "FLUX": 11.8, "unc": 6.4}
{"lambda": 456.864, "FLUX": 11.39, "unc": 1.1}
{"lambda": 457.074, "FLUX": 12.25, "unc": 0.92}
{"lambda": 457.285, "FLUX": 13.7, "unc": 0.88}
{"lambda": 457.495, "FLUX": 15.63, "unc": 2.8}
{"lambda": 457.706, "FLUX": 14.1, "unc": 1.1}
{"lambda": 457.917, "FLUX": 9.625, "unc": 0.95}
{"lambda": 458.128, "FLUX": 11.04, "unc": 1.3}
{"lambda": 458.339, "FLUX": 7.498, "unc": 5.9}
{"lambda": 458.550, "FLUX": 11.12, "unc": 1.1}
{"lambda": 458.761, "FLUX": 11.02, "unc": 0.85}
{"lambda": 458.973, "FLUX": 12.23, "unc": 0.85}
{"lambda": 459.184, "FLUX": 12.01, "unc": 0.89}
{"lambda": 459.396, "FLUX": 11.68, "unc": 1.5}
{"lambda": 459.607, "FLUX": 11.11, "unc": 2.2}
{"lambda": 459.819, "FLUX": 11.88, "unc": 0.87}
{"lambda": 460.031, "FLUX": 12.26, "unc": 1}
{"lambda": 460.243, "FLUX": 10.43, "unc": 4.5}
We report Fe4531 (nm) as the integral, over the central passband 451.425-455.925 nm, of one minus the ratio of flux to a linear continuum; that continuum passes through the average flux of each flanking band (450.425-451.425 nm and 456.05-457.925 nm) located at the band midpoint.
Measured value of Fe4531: 0.12 nm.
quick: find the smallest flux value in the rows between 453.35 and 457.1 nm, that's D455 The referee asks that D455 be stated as 10.47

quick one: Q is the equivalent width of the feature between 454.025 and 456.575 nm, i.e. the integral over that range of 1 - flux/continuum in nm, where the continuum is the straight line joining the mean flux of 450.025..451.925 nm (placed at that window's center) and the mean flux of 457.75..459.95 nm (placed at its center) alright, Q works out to -0.06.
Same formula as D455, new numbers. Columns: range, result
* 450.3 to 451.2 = 12.15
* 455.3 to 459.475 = 7.498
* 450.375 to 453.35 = 9.946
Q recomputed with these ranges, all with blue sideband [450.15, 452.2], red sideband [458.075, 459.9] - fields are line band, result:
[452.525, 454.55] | -0.03 nm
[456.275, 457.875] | -0.16 nm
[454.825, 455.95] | -0.03 nm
